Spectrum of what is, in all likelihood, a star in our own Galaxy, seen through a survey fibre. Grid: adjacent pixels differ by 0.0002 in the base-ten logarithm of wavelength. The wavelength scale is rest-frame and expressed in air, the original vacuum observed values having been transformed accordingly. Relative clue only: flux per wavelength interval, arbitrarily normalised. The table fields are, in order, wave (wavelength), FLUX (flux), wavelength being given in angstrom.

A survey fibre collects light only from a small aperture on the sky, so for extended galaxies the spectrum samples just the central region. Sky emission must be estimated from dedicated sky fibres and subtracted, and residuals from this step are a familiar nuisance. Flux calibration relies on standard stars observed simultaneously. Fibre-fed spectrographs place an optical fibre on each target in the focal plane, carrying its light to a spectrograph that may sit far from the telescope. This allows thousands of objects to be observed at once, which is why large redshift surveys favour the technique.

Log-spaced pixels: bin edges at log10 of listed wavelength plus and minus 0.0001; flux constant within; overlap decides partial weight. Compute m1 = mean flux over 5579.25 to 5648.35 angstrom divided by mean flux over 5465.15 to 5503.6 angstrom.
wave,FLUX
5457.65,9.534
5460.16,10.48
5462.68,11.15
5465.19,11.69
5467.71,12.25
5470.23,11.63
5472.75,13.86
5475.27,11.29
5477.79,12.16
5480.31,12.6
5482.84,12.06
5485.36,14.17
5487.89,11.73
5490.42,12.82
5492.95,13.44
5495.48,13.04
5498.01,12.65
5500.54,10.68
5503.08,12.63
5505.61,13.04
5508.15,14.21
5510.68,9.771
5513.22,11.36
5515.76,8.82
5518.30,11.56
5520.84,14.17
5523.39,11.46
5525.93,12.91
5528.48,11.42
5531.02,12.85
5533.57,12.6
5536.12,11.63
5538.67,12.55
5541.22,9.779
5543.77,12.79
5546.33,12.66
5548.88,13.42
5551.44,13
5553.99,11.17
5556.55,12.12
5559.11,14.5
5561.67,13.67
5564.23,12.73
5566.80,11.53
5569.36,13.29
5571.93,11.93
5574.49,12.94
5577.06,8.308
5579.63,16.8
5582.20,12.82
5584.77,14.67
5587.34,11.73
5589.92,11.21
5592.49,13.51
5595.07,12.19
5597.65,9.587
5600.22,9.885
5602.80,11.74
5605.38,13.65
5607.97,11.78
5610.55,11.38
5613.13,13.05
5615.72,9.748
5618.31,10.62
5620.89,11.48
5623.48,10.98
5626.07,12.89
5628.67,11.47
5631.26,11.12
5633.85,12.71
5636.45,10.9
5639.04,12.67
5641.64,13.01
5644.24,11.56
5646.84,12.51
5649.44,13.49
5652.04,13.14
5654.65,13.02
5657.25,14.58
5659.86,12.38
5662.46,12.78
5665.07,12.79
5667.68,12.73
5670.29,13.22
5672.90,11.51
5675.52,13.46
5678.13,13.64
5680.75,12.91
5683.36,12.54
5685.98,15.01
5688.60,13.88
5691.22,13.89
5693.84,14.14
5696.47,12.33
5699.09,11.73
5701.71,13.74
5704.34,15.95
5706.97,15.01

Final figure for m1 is 1.0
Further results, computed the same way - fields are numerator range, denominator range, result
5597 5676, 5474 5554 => 0.99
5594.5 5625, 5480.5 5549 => 0.93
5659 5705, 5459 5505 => 1.08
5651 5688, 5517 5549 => 1.07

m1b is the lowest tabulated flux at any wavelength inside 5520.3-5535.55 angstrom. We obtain 11.42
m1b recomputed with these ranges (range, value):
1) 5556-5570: 11.53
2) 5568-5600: 8.308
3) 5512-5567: 8.82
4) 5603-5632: 9.748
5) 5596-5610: 9.587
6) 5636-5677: 10.9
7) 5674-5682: 12.91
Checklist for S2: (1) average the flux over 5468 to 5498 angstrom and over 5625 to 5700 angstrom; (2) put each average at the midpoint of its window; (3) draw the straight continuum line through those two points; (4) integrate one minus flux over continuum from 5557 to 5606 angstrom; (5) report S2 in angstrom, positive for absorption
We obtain 1.1 angstrom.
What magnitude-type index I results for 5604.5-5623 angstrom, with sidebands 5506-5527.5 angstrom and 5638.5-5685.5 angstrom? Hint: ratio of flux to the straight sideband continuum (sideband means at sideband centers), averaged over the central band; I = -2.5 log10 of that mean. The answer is 0.09 mag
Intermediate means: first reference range 11.8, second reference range 12.9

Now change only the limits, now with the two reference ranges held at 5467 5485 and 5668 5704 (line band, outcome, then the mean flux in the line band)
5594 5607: 0.135 mag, 11.4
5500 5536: 0.051 mag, 12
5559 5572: -0.011 mag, 12.9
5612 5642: 0.120 mag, 11.7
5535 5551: 0.041 mag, 12.2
